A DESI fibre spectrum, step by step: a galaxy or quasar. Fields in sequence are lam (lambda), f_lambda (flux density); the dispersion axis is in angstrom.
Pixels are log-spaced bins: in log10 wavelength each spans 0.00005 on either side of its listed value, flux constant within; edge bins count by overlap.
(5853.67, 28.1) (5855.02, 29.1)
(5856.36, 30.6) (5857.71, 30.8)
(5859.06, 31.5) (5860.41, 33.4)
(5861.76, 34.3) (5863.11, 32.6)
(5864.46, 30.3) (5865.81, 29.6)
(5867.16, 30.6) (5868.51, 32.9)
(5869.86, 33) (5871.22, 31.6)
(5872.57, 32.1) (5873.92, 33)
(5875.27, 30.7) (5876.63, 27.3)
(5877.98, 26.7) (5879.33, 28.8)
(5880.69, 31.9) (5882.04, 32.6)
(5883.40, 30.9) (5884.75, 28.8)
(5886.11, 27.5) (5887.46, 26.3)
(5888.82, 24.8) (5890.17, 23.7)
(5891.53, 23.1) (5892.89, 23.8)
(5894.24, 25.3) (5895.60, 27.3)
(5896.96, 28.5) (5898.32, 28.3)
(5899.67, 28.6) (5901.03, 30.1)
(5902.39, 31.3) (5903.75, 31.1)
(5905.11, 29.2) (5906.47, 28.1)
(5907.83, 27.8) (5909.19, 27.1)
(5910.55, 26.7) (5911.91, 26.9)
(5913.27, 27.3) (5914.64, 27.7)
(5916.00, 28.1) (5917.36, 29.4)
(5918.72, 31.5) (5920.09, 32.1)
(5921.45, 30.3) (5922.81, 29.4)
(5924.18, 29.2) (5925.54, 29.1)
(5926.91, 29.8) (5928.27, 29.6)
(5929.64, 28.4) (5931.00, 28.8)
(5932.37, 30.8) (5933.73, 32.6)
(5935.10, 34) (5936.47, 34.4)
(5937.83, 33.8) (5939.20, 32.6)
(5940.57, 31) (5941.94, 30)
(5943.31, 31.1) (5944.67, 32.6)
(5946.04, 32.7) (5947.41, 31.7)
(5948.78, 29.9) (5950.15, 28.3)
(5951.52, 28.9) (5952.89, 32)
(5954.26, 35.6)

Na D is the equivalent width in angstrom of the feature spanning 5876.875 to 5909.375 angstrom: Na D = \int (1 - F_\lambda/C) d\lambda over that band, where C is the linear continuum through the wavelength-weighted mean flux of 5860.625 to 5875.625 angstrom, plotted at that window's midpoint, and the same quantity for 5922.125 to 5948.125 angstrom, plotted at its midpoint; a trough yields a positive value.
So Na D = 3.8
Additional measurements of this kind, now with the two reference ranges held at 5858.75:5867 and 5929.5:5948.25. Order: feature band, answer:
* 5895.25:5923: 2.6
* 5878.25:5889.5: 1.1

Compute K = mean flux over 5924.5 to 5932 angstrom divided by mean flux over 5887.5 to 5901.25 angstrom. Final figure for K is 1.11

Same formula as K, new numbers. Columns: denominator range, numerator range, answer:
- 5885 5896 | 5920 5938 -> 1.22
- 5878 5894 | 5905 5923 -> 1.05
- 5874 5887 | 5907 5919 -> 0.94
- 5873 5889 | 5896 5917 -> 0.97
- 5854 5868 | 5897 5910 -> 0.93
